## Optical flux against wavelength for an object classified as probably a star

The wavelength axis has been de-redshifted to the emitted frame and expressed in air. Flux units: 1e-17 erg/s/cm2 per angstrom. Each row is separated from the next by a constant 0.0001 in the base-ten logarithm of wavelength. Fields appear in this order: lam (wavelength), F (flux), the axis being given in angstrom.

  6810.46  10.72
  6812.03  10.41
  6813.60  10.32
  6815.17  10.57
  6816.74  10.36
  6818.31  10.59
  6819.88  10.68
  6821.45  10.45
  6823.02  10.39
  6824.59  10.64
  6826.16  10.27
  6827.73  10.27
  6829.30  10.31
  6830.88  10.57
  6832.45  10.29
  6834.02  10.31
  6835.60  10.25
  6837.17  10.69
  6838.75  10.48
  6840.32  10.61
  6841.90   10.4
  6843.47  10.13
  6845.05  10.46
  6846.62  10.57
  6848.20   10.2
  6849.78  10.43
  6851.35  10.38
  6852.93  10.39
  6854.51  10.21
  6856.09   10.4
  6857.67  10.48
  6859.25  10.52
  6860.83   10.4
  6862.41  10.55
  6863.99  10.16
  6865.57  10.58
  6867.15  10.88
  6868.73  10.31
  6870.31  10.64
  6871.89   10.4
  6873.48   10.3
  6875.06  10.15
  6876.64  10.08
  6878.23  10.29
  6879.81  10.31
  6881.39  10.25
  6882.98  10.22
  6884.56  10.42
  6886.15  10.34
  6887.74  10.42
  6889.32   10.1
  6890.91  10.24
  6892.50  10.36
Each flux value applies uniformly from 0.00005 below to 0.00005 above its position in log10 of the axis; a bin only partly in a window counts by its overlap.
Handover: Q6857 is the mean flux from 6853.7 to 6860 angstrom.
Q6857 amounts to 10.4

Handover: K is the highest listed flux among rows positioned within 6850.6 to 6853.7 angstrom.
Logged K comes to 10.39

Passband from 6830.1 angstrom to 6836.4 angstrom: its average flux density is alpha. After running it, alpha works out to 10.4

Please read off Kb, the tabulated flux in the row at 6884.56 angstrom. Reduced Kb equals 10.42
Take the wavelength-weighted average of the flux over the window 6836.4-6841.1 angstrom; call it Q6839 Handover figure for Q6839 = 10.6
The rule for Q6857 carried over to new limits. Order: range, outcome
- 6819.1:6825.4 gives 10.5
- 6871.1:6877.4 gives 10.2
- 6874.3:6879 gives 10.2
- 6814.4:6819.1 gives 10.5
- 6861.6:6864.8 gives 10.4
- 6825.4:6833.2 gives 10.3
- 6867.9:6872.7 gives 10.4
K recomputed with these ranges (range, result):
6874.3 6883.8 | 10.31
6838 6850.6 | 10.61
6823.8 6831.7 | 10.64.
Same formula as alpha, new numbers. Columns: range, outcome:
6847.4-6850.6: 10.3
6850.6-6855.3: 10.3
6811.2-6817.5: 10.4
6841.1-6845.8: 10.3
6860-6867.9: 10.5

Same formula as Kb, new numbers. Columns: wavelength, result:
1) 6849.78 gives 10.43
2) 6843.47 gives 10.13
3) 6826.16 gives 10.27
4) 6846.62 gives 10.57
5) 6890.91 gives 10.24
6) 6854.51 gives 10.21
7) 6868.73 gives 10.31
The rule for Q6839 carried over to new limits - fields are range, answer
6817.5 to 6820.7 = 10.6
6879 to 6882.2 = 10.3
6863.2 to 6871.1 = 10.5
